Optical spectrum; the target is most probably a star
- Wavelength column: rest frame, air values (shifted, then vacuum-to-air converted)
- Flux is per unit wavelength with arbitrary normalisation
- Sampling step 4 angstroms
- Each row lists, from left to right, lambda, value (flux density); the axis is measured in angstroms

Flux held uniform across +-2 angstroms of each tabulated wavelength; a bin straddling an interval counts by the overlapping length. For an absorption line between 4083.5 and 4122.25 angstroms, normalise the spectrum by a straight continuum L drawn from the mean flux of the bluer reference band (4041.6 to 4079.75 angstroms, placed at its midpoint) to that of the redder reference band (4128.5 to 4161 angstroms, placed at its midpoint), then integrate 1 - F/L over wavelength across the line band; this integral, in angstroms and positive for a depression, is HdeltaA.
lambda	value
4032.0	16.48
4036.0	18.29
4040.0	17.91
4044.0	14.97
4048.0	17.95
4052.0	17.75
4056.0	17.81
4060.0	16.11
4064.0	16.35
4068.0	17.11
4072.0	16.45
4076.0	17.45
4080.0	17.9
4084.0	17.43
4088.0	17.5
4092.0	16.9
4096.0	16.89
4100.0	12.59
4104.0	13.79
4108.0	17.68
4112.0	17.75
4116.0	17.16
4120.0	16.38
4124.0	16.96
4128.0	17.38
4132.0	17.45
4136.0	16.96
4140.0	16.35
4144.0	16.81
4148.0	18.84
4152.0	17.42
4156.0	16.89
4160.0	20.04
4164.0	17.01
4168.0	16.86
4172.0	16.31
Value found 1.9 angstroms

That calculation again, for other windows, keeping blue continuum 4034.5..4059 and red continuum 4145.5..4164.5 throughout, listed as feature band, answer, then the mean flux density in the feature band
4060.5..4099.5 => 1.5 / 16.9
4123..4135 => 0.4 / 17.3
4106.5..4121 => 0.4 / 17.3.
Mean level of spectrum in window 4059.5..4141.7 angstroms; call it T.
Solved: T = 16.7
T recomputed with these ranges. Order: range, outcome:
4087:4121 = 16.3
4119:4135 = 17.1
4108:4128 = 17.2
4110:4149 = 17.2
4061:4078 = 16.8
